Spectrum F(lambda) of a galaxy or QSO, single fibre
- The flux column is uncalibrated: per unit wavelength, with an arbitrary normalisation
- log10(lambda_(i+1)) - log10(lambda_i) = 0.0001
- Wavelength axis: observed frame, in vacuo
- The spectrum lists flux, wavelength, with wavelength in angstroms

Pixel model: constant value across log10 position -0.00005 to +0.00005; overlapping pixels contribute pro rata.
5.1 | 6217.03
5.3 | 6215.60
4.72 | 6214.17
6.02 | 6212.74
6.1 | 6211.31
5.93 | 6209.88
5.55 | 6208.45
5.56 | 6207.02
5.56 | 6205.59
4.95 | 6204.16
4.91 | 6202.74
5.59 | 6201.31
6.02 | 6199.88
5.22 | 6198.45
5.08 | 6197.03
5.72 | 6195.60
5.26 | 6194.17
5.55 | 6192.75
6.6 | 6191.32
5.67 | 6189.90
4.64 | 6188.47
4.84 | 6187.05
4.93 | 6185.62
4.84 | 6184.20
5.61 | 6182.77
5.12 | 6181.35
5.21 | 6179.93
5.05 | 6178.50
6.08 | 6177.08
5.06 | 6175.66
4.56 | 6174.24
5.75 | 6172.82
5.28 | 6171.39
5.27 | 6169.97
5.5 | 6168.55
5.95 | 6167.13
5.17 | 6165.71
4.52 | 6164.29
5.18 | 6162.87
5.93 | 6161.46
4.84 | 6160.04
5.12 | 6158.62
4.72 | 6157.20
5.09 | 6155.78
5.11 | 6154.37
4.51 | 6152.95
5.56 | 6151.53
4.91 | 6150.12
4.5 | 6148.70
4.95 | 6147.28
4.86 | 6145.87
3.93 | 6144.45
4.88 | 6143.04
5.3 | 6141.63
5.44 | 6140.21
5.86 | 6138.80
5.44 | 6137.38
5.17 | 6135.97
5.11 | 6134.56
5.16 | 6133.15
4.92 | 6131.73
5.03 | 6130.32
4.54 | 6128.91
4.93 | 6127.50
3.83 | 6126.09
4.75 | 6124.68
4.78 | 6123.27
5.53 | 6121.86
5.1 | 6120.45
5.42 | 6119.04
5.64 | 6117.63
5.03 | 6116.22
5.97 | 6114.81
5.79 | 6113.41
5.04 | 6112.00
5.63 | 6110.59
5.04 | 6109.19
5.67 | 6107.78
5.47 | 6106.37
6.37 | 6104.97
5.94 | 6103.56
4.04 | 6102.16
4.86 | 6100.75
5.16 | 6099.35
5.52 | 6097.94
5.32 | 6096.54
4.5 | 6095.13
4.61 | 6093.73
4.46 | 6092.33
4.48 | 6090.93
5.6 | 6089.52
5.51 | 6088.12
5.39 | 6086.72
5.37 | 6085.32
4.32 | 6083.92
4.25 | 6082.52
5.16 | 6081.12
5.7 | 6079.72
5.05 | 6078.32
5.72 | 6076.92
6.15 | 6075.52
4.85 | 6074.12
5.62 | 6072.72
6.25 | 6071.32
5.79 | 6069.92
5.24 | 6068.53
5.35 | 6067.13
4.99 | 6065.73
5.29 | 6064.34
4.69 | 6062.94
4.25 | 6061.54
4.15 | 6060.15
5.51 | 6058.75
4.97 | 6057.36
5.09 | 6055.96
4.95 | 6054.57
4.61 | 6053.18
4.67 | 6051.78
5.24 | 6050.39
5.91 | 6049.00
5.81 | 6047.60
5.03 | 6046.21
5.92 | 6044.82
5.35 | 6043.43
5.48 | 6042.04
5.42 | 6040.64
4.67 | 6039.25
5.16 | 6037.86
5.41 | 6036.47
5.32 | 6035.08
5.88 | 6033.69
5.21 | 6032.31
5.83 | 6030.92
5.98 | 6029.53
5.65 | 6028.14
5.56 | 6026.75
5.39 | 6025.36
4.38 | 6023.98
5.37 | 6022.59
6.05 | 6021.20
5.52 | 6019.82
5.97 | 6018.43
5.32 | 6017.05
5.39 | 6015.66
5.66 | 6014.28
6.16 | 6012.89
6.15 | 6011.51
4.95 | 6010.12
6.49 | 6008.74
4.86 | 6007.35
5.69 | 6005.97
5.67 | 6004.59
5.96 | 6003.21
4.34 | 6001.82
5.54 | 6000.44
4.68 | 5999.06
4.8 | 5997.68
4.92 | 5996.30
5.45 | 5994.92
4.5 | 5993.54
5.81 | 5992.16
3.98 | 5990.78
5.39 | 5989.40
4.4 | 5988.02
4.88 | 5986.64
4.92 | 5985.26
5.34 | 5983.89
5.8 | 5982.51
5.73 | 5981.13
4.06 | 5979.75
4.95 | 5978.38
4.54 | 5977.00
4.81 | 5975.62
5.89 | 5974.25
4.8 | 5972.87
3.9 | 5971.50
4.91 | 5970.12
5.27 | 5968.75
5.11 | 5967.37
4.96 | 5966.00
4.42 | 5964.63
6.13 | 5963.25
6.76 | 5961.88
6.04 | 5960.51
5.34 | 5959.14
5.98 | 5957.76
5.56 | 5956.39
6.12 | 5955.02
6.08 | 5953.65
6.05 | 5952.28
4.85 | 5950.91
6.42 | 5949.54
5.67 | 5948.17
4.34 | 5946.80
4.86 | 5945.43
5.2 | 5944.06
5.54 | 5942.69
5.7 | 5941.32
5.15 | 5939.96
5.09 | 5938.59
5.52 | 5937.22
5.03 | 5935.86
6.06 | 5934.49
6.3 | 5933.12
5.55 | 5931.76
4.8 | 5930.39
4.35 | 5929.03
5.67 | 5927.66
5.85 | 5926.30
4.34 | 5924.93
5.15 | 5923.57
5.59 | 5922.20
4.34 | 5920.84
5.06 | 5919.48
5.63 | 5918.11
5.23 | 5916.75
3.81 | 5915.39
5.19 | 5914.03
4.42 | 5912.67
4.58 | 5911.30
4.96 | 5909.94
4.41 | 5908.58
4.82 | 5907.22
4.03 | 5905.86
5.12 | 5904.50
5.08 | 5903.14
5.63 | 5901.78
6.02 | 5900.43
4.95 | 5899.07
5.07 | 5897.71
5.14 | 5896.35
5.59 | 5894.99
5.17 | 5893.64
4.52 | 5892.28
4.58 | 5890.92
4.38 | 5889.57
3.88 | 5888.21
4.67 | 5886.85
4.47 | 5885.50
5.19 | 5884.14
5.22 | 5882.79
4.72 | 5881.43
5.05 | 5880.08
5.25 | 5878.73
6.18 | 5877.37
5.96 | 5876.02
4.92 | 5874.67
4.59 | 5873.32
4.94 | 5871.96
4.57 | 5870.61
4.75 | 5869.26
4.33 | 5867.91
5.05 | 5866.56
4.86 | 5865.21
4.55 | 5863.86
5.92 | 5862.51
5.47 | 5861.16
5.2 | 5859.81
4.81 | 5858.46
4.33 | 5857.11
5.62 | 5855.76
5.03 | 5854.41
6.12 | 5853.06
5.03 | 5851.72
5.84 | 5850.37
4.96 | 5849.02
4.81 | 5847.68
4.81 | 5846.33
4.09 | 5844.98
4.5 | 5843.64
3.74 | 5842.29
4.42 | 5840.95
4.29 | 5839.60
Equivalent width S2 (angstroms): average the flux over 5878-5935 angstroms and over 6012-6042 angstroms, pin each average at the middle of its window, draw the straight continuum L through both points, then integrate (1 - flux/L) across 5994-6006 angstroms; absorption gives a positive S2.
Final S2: 0.4 angstroms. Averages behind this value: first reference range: 4.99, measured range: 5.19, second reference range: 5.49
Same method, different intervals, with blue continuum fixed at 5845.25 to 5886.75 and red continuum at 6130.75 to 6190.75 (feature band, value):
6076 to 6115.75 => -0.7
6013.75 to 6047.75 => -2.4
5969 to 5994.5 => 0.8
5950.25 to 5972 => -1.7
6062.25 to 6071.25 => -0.3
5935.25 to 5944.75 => -0.4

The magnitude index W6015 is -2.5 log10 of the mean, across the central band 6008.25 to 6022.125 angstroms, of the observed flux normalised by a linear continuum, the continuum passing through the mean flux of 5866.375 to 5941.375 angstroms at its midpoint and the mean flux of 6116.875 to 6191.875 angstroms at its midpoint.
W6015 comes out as -0.14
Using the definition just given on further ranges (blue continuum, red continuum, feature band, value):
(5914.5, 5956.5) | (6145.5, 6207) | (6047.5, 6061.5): 0.05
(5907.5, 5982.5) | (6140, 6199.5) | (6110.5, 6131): 0.01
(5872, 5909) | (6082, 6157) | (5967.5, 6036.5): -0.05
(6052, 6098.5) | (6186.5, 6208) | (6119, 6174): 0.05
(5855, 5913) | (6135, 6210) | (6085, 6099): 0.02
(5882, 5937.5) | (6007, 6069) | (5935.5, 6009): -0.02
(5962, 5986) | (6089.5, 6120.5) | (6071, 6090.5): -0.02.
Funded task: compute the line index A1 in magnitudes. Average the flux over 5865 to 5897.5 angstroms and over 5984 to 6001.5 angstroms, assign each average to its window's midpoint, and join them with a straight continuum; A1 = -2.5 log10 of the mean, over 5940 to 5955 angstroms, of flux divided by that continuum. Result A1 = -0.12 mag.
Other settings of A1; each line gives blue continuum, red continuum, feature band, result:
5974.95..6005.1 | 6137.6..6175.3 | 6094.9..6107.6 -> -0.044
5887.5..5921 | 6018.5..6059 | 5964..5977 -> 0.051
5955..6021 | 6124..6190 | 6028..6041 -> -0.045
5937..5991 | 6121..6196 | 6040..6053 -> -0.037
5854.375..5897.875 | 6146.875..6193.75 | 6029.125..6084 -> -0.032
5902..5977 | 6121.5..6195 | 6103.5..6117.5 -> -0.089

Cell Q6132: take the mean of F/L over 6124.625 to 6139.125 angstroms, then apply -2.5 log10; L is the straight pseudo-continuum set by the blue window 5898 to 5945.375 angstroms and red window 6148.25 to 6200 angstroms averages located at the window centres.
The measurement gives 0.05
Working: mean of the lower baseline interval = 5.12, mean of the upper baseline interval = 5.24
